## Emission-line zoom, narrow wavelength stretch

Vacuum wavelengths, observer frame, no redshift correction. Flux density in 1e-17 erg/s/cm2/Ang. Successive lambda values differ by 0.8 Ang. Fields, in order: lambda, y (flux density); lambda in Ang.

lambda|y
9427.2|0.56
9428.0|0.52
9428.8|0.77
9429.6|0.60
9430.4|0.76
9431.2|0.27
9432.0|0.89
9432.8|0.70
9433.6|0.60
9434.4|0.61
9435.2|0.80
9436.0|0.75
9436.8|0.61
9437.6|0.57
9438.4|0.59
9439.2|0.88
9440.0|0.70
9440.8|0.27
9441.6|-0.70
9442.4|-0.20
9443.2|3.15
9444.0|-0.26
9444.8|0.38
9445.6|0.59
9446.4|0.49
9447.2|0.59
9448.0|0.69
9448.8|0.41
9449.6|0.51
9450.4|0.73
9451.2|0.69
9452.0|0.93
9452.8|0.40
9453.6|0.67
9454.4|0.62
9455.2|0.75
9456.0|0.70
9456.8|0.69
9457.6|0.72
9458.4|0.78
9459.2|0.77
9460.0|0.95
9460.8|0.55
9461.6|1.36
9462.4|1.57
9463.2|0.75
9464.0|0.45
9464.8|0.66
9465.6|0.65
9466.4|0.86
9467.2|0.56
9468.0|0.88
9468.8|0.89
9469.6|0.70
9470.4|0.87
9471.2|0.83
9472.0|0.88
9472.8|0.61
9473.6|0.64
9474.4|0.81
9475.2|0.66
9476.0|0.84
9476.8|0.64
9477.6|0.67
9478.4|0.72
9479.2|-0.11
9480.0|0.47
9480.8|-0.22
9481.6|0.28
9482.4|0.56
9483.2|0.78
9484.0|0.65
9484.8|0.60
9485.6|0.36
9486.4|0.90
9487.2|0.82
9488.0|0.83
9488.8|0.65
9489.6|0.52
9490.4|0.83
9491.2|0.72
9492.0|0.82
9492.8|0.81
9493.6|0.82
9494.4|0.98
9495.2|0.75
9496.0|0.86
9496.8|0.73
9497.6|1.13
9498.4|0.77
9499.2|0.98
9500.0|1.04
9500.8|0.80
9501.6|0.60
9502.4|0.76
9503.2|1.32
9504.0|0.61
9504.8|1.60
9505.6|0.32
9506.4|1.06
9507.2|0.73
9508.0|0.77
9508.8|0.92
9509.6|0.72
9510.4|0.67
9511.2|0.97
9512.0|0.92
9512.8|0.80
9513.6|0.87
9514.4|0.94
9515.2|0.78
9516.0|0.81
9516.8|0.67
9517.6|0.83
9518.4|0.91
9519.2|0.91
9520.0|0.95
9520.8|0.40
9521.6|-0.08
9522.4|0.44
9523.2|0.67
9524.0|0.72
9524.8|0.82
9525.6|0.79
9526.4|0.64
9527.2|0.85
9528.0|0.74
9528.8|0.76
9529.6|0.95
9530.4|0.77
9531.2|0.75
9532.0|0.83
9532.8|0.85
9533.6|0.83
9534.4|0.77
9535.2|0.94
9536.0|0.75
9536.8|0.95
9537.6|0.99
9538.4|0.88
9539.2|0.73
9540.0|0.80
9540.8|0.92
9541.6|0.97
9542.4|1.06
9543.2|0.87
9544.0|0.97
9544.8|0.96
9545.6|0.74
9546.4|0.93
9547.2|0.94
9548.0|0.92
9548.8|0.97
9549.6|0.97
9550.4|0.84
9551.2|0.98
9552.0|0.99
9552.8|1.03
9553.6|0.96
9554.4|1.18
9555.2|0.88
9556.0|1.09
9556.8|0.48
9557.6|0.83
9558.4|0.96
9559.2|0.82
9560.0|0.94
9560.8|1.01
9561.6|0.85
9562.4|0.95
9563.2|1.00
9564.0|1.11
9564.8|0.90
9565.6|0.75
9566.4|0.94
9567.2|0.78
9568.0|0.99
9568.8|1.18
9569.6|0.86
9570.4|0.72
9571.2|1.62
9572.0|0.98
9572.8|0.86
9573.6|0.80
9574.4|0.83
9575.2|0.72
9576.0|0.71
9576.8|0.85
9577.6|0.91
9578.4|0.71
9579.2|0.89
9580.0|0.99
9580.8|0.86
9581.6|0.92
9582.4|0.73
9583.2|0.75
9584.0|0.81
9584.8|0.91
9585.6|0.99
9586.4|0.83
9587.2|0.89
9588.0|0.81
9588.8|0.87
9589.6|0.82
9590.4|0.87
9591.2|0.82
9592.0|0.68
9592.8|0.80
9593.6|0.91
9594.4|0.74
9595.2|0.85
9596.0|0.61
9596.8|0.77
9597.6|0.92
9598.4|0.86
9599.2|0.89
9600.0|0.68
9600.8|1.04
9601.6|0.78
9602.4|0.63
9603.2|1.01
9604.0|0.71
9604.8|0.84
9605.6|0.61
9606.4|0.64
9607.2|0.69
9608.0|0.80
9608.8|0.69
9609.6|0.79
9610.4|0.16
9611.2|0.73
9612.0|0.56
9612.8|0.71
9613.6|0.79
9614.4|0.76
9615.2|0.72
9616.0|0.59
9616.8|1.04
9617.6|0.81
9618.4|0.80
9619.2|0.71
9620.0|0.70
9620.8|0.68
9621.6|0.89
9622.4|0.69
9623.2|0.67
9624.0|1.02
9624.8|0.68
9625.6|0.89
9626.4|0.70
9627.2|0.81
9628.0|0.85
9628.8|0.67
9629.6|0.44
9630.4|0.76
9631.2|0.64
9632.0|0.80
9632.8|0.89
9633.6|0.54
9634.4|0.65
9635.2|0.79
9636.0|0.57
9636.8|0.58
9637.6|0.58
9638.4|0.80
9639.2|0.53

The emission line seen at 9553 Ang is C III]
